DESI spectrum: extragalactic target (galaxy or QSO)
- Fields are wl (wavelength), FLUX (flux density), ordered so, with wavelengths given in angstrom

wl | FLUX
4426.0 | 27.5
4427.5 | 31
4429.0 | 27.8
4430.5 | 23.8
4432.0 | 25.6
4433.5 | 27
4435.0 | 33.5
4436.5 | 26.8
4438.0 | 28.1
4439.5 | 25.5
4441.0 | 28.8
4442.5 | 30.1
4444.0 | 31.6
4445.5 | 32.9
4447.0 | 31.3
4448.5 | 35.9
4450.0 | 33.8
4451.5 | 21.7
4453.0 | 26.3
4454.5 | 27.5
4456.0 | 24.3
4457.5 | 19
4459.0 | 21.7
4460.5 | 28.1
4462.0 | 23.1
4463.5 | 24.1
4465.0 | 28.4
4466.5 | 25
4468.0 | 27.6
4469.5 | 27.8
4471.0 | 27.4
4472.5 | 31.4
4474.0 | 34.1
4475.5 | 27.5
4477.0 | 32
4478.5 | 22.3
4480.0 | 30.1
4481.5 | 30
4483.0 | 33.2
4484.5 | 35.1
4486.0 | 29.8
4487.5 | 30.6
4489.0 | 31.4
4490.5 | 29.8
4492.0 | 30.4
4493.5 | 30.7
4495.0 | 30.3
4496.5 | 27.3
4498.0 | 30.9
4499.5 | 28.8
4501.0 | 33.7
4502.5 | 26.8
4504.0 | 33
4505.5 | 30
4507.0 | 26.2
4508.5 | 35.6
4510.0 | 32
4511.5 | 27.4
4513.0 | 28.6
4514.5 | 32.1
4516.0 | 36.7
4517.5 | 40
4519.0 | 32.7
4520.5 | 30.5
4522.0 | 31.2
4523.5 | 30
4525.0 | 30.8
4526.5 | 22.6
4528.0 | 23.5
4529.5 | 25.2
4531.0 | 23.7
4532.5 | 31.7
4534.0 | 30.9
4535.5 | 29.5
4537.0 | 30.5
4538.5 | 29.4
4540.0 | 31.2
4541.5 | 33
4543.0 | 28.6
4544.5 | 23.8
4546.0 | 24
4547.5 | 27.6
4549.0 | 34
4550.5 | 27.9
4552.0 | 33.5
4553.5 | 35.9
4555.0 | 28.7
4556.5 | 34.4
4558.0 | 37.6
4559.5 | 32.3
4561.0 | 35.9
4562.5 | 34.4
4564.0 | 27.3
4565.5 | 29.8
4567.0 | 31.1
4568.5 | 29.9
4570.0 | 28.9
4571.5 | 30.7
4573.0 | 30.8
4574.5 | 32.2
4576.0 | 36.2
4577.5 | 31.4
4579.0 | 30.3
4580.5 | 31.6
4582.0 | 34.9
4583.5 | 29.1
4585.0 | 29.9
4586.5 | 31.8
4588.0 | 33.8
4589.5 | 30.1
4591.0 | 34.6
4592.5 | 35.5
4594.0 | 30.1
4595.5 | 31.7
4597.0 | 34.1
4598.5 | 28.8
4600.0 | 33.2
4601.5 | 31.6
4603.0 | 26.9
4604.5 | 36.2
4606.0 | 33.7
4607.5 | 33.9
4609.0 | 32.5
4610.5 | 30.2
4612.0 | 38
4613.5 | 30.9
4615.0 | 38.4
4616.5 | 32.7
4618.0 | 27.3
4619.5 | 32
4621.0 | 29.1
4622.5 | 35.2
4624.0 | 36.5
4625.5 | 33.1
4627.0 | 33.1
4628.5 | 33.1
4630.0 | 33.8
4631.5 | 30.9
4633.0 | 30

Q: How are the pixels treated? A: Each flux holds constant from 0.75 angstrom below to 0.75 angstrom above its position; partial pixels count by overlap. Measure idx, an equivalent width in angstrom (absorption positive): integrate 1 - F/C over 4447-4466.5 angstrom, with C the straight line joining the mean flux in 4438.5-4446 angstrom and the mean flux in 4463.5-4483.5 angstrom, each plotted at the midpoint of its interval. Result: 1.9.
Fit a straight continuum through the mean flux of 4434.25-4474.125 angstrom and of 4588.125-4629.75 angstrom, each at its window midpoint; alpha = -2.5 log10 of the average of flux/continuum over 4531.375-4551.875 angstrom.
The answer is 0.04 mag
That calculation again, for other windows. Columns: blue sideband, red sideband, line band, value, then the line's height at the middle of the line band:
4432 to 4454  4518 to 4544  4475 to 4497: -0.03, 29.3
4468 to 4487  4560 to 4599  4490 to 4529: 0.00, 30.5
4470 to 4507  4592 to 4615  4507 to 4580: 0.02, 31.4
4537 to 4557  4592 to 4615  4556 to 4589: -0.03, 31.3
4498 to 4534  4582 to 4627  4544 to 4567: 0.00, 31.2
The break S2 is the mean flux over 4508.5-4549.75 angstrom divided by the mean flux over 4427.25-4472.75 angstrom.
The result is 1.08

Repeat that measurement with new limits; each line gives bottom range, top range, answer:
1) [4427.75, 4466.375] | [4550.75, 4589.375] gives 1.17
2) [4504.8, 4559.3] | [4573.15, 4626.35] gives 1.07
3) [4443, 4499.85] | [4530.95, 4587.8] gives 1.08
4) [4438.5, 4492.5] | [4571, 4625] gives 1.13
